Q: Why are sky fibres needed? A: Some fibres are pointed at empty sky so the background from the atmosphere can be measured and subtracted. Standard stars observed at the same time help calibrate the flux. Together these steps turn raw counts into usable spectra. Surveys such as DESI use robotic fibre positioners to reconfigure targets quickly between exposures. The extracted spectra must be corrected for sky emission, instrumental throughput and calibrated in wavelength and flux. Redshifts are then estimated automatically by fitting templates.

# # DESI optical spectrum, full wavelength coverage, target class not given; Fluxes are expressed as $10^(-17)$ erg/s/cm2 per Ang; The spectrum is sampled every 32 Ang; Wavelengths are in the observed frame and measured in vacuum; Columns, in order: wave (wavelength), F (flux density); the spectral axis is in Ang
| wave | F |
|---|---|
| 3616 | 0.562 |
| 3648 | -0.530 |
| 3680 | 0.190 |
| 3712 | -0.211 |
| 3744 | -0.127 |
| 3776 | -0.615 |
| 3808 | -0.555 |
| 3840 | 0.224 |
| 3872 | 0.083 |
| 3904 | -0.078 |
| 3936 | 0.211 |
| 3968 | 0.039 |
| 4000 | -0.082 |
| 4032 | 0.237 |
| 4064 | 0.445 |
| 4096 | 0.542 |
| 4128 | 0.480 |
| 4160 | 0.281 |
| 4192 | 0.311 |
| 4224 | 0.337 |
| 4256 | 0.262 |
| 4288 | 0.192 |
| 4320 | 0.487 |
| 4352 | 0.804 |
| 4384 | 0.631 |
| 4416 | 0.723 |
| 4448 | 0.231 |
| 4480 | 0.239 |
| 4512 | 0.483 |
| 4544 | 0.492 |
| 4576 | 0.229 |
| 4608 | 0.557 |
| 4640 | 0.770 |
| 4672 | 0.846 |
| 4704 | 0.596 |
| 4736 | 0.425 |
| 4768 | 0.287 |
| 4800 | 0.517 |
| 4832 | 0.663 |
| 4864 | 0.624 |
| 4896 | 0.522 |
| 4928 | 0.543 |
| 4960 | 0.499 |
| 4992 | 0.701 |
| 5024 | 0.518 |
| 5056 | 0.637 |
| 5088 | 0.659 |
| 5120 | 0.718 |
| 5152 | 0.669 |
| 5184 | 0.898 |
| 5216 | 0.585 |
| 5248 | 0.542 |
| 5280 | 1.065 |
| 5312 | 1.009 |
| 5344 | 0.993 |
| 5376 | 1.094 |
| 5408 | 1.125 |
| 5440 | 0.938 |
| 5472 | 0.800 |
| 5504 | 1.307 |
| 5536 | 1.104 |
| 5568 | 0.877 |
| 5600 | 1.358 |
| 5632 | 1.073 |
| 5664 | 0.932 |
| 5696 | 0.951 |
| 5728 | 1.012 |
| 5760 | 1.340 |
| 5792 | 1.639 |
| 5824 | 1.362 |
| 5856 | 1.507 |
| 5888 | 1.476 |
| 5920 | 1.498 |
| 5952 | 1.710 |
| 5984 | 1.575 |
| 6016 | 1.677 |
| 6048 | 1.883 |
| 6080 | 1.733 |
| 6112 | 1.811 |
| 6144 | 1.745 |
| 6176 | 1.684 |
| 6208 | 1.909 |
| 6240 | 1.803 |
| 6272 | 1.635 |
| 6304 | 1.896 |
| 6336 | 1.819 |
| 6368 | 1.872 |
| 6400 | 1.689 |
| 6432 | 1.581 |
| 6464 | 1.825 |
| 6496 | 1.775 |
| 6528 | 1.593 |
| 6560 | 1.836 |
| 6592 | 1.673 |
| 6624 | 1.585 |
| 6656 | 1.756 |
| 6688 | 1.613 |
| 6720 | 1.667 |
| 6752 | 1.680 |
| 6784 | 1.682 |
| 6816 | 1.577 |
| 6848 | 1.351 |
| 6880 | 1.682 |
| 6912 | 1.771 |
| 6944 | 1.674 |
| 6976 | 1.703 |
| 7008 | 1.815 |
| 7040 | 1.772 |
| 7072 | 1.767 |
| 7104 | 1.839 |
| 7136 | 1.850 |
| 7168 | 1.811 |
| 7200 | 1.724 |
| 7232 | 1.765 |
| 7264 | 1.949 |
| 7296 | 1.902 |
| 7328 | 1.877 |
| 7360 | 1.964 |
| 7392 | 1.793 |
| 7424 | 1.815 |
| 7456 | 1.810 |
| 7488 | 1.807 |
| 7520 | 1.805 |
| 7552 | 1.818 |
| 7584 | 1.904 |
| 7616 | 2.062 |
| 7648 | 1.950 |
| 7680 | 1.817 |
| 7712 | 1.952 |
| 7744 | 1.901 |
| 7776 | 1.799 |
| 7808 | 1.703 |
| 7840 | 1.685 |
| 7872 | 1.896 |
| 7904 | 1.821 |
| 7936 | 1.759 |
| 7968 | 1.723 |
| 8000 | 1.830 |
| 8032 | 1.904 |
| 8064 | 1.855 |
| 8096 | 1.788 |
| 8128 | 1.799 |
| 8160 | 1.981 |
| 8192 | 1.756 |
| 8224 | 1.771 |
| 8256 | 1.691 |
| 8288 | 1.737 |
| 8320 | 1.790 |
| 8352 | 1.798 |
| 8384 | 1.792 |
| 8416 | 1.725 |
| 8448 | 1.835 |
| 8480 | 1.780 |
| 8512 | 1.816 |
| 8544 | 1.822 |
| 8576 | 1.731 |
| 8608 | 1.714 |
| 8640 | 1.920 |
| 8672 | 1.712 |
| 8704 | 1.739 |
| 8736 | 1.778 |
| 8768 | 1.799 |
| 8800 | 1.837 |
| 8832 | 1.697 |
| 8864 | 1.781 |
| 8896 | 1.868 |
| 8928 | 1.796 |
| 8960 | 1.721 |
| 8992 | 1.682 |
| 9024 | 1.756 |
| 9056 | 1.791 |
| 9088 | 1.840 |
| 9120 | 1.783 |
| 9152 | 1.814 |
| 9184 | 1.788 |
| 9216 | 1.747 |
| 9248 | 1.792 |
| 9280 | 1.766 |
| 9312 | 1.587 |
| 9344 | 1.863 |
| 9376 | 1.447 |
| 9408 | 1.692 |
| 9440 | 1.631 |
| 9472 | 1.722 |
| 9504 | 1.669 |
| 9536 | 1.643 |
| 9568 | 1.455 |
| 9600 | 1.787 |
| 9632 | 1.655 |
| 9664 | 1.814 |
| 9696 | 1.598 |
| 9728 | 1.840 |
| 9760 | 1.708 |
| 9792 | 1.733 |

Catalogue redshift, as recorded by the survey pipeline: 0.323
